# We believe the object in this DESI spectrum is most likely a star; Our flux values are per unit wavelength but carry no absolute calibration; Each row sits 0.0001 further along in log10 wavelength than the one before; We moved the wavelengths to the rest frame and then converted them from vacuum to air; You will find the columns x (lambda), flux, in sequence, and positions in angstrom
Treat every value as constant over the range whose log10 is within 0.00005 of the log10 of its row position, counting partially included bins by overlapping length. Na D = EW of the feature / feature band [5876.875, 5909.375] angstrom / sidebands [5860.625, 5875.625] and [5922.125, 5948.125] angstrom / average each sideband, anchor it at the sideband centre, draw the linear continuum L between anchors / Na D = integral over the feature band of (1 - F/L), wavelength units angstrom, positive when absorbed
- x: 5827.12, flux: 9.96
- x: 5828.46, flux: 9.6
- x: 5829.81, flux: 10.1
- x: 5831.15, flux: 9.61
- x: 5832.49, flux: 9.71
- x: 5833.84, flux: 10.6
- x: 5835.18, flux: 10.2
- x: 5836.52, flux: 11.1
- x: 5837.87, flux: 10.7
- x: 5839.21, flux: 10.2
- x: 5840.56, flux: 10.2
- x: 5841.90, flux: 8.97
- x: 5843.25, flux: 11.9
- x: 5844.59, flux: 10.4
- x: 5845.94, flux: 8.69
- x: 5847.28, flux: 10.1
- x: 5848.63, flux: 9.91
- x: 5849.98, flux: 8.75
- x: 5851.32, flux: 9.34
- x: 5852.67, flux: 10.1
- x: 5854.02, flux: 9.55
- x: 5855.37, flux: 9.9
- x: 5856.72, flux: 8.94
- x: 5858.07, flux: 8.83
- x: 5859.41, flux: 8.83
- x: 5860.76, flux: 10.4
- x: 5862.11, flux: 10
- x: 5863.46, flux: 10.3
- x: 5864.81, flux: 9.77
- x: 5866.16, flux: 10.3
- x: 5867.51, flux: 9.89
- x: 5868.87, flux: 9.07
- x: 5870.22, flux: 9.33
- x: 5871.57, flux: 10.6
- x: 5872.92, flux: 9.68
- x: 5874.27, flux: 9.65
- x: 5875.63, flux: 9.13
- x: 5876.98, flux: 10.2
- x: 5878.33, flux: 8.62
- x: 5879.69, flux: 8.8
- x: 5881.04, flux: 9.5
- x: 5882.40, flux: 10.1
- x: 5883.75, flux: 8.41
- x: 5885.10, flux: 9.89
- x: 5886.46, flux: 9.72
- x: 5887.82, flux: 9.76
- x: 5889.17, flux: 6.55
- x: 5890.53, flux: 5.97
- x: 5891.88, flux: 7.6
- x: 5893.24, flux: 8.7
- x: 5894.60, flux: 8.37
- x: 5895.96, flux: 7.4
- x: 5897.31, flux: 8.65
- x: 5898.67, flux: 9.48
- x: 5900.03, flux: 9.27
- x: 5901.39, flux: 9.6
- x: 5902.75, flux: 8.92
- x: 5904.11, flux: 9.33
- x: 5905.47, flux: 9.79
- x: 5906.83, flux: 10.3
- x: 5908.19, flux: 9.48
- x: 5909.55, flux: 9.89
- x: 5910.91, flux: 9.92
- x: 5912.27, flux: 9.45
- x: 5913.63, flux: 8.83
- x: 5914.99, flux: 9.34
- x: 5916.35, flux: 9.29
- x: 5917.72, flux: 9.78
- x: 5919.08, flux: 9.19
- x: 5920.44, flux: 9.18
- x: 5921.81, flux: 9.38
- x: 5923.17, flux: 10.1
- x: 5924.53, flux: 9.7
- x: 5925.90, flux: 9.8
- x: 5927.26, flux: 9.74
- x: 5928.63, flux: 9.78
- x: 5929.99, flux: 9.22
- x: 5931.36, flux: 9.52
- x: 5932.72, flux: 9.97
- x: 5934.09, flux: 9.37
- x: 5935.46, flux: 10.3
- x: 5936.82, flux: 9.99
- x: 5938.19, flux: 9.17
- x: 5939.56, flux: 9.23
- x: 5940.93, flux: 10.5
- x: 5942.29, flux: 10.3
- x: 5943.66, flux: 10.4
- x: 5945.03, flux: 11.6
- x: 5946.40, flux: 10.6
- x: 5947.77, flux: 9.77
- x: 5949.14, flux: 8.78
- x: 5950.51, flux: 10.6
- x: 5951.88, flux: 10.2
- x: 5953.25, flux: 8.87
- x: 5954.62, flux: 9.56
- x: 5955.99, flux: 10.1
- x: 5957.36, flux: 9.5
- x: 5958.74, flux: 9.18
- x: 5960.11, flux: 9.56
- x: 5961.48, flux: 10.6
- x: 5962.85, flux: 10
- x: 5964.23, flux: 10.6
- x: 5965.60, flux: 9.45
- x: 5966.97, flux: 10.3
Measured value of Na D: 3.2 angstrom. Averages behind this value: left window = 9.85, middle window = 8.93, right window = 9.95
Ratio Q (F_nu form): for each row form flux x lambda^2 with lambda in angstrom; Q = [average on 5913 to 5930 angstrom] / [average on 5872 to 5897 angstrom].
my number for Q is 1.09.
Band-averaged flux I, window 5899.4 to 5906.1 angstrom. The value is 9.38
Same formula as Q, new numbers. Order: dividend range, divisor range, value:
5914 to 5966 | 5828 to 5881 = 1.03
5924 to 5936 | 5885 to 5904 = 1.15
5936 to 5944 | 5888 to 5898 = 1.31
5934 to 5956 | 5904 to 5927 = 1.05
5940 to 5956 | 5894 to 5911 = 1.11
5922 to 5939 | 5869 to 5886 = 1.04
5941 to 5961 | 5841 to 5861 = 1.07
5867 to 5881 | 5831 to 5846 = 0.94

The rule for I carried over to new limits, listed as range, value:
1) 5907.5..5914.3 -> 9.52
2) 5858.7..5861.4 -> 9.62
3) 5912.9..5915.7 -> 9.11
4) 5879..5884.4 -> 9.2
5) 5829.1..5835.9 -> 10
